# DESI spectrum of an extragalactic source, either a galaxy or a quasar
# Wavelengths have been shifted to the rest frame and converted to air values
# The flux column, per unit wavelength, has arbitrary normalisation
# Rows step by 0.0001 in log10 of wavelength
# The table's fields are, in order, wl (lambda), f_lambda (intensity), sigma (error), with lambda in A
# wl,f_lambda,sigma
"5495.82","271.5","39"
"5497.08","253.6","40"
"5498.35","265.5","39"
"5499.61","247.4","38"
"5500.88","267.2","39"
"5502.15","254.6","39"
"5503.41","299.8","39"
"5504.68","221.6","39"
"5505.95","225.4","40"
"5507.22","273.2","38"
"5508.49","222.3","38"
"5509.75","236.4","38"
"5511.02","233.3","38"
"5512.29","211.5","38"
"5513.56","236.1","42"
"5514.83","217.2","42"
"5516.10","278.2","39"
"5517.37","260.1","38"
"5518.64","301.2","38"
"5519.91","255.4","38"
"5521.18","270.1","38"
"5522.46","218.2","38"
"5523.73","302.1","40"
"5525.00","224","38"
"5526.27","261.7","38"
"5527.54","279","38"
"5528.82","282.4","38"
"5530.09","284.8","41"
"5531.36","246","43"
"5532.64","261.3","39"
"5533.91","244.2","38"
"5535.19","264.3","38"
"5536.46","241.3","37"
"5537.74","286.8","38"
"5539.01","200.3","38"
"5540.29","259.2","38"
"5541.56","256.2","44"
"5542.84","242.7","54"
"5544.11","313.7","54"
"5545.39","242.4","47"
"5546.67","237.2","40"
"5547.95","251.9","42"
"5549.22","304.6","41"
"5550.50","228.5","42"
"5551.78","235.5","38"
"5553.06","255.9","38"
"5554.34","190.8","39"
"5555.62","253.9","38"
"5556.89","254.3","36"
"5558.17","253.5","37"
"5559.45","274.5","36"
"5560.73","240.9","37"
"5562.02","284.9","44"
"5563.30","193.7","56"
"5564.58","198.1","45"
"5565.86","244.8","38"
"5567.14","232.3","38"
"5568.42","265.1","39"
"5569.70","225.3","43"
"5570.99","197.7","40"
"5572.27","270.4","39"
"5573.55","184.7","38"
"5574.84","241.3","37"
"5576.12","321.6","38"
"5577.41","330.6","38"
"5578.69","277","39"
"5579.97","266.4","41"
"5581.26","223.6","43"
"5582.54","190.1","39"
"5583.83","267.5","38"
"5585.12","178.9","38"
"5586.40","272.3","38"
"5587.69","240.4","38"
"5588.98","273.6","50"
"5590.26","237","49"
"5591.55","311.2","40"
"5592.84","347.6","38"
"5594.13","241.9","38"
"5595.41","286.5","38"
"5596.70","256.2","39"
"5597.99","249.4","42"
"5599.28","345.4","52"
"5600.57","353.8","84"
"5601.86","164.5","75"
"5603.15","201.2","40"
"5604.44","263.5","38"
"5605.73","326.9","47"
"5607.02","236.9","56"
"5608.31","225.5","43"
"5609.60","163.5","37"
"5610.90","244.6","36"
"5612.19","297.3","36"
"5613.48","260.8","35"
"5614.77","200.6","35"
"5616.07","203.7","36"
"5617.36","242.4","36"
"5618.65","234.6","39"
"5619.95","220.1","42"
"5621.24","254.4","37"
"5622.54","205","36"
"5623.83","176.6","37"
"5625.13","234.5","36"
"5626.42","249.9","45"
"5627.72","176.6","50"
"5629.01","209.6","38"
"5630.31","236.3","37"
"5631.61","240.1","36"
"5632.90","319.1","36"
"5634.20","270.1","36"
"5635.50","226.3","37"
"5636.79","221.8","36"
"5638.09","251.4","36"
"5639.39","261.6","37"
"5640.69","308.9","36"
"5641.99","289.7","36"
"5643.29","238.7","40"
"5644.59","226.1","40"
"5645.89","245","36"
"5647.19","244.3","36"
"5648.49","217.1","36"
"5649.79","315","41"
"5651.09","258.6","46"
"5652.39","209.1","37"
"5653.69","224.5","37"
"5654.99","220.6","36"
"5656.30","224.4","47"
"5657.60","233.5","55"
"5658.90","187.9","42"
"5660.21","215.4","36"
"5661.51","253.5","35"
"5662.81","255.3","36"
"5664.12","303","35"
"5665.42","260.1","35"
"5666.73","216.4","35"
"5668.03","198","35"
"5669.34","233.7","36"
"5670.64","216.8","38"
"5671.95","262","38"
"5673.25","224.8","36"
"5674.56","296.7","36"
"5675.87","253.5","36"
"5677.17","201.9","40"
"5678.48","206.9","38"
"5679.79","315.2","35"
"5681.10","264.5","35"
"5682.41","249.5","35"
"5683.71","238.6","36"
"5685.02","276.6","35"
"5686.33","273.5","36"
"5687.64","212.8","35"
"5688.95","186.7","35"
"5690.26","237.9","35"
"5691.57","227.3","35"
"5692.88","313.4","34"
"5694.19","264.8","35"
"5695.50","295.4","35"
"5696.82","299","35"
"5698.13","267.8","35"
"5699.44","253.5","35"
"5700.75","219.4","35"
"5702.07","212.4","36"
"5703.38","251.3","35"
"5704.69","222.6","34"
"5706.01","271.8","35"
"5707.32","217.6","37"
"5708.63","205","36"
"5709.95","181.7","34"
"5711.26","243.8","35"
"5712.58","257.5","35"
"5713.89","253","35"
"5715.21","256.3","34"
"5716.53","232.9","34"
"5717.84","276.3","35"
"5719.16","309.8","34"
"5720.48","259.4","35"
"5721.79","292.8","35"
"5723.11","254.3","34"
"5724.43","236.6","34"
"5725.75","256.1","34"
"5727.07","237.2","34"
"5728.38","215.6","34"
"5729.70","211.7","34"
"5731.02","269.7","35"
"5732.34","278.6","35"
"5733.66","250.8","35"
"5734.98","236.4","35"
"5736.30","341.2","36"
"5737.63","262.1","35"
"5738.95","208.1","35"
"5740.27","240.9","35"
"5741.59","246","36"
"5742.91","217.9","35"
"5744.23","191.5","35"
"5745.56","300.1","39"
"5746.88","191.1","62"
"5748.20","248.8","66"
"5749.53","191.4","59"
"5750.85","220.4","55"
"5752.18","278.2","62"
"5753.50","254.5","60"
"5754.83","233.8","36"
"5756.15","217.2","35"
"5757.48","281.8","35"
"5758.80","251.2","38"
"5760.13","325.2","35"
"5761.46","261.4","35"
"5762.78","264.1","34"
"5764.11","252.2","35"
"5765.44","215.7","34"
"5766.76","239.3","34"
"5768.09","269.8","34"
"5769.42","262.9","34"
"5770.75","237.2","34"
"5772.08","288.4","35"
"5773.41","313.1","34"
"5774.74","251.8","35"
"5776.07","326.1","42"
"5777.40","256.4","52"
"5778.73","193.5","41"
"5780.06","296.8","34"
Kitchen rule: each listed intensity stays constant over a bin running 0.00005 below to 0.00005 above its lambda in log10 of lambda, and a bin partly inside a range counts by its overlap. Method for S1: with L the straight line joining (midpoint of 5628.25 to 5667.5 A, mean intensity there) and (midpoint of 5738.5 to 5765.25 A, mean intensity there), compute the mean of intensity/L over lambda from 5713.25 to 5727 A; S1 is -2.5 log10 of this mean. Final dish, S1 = -0.07 mag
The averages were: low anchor 246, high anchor 244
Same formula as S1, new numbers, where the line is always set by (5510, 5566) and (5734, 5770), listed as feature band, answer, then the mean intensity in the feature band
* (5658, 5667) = 0.03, 242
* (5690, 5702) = -0.06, 262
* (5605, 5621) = 0.05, 239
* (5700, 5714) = 0.09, 230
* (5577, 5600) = -0.06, 266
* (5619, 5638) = 0.08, 232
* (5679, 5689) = -0.03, 256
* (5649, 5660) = 0.07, 233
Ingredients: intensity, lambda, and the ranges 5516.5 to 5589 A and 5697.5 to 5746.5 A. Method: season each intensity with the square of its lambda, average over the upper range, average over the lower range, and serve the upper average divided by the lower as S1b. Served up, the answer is 1.04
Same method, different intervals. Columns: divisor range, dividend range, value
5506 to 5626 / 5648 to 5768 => 1.04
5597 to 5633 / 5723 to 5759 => 1.06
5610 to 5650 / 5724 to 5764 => 1.07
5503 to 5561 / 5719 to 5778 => 1.08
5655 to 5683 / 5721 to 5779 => 1.08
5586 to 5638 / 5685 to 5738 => 1.05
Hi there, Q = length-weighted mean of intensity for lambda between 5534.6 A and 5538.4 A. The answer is 264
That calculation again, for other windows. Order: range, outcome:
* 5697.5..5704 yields 241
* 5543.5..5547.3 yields 264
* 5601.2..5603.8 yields 184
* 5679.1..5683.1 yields 276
